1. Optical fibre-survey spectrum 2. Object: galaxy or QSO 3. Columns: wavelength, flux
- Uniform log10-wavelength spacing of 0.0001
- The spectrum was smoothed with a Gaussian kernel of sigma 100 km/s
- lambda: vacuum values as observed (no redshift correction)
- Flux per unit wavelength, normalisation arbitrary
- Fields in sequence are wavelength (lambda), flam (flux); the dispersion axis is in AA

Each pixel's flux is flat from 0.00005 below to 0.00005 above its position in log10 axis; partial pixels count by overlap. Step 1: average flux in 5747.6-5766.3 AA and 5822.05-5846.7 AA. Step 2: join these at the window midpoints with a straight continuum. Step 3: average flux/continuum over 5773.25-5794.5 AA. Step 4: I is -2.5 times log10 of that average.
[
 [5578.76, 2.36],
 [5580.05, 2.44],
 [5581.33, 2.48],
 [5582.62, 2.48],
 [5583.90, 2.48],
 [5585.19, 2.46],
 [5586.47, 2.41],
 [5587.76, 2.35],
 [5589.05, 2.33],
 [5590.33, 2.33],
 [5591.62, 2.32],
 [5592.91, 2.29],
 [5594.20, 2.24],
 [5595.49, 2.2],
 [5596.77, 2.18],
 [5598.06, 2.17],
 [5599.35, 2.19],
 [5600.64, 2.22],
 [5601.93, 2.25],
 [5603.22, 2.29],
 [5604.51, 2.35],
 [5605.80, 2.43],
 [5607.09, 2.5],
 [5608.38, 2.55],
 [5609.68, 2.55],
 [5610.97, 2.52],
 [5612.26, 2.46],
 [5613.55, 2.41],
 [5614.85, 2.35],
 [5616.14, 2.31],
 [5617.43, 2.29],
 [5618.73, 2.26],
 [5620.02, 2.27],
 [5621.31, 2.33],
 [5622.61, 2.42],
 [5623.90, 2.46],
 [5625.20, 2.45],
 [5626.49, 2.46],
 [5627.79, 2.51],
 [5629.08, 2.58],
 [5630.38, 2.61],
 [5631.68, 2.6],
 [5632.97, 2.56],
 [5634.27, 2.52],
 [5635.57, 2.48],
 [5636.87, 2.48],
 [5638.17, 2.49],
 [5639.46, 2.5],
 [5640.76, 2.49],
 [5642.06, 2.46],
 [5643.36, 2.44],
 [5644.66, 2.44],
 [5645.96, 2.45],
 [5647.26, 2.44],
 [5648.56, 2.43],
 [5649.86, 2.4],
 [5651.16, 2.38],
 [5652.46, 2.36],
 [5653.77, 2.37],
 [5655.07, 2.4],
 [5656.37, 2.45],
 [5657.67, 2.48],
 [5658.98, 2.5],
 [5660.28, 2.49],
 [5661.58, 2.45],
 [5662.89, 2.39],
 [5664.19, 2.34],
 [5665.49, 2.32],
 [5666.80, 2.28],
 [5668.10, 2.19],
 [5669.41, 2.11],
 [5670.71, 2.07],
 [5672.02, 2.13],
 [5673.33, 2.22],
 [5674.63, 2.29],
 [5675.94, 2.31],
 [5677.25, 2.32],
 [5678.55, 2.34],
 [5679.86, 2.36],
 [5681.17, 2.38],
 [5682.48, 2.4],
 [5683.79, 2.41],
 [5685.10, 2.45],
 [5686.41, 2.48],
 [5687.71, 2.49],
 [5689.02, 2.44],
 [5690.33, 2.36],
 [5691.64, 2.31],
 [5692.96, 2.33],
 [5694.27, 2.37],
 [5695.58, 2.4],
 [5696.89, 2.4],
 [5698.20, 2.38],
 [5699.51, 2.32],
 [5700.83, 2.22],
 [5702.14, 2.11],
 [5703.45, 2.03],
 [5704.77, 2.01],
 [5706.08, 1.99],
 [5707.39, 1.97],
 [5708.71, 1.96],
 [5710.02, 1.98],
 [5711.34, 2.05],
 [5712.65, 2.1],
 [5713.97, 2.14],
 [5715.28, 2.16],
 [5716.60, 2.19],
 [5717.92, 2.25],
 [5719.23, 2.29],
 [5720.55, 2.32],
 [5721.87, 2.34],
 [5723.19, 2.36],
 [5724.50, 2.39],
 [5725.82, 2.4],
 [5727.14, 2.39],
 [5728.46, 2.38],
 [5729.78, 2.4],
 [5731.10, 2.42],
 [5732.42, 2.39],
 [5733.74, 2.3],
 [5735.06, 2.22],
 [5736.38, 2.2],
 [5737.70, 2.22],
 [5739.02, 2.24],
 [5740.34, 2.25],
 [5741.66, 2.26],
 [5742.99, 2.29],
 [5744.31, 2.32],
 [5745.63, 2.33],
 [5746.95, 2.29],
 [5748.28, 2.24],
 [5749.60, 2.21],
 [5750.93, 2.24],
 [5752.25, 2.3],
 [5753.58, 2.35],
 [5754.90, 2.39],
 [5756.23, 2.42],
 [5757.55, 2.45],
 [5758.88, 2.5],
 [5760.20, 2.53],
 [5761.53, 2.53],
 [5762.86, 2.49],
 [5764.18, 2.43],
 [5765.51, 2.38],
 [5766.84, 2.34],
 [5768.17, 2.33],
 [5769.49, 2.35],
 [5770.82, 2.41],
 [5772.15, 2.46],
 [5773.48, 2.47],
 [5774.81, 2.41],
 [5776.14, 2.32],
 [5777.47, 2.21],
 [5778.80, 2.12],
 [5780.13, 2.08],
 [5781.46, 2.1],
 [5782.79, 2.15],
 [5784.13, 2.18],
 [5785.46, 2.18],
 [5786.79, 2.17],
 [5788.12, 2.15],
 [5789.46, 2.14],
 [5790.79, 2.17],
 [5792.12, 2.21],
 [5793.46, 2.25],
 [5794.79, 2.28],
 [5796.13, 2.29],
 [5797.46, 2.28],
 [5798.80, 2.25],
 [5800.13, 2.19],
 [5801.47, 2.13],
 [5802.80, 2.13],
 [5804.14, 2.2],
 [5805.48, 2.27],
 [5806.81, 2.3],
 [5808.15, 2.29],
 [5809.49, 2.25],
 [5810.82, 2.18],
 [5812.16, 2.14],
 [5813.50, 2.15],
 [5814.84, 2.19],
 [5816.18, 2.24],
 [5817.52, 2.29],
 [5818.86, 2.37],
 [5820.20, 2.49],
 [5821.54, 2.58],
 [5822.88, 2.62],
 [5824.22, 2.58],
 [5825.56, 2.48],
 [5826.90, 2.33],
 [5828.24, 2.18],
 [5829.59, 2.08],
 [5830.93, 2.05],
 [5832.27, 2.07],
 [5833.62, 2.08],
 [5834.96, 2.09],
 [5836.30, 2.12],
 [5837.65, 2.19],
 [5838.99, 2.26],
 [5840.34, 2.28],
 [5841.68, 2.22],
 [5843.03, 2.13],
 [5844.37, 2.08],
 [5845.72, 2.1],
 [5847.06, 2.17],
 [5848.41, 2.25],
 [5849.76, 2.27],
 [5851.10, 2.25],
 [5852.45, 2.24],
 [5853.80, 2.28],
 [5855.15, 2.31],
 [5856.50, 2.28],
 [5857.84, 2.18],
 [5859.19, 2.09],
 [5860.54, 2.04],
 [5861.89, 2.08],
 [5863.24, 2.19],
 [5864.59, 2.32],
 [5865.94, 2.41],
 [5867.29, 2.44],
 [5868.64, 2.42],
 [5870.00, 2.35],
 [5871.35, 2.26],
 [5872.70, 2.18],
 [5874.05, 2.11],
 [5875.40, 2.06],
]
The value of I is 0.061 mag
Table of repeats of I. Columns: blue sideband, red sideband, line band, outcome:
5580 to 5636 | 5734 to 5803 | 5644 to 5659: -0.03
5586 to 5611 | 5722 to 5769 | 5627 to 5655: -0.06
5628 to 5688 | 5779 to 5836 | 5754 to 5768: -0.07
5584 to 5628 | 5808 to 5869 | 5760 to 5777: -0.06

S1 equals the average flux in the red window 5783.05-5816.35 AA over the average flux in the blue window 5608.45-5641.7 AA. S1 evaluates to 0.90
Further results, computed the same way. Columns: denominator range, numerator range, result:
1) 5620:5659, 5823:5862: 0.90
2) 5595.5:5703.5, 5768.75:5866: 0.94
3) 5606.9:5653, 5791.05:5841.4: 0.92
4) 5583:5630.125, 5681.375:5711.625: 0.95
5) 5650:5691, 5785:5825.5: 0.96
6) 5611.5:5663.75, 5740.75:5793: 0.94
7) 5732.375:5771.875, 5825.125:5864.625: 0.93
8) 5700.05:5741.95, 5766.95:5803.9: 1.01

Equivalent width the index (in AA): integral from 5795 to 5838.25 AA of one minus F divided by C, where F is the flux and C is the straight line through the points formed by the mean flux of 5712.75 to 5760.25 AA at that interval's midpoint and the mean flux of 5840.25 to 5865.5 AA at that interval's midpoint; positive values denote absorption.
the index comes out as -0.4 AA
